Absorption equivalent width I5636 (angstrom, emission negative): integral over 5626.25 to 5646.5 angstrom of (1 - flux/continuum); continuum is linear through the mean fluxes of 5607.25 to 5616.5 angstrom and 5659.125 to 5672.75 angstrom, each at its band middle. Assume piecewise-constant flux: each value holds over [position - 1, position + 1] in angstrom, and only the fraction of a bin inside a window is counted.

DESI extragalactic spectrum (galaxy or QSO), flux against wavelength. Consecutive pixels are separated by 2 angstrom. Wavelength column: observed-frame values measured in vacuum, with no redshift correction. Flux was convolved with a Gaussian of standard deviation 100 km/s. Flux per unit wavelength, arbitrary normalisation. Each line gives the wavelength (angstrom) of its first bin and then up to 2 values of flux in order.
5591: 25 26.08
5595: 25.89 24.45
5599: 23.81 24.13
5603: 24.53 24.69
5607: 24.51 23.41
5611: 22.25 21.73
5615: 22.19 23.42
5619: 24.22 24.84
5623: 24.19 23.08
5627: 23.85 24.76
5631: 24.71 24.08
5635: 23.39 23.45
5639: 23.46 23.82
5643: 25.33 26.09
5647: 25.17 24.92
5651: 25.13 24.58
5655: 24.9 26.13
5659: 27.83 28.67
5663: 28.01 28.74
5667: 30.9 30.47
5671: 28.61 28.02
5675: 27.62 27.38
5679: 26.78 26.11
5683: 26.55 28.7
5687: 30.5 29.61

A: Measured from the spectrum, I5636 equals 1.0 angstrom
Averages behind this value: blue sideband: 22.6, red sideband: 29.1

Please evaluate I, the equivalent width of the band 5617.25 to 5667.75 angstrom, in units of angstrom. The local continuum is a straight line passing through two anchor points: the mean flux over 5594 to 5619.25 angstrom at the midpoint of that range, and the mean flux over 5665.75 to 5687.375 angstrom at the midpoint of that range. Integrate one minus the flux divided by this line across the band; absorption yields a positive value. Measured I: 1.5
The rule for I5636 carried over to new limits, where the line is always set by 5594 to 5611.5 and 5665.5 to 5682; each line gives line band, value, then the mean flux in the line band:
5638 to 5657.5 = 1.4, 24.9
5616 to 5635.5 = 1.1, 24.1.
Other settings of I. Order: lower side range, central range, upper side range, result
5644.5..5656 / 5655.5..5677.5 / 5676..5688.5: -1.6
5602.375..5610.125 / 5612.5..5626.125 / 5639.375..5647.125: 0.6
